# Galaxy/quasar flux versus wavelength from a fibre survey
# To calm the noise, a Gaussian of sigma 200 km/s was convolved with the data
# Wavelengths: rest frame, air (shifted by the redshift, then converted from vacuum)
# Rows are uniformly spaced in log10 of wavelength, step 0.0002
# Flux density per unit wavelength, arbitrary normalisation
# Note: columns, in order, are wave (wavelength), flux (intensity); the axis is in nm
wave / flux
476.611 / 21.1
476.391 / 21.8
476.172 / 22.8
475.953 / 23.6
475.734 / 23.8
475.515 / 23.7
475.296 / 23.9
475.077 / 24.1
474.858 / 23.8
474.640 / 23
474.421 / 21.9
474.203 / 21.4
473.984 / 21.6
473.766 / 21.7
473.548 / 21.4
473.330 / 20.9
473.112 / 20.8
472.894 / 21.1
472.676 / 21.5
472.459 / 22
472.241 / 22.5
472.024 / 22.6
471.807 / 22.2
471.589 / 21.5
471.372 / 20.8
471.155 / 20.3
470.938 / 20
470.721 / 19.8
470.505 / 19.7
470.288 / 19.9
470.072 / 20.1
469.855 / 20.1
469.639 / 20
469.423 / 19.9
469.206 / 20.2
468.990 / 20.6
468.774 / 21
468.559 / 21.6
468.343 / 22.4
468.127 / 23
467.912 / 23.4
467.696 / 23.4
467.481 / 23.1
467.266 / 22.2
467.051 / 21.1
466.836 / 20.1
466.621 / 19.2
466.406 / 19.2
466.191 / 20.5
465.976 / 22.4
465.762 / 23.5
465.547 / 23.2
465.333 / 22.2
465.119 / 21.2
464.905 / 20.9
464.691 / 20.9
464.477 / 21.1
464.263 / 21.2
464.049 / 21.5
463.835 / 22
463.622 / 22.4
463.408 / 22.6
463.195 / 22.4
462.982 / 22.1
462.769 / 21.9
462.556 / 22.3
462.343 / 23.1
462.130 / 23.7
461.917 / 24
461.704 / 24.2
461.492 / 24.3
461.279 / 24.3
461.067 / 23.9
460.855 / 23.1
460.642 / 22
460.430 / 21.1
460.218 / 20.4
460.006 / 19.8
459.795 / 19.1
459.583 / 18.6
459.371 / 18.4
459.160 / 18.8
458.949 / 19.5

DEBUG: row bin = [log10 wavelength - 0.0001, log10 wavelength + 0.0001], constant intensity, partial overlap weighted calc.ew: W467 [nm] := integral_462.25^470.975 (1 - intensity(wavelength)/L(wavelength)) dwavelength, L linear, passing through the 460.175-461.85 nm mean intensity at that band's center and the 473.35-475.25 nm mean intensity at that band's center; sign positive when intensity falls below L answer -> 0.51 nm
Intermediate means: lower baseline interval 23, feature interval 21.4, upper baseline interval 22.3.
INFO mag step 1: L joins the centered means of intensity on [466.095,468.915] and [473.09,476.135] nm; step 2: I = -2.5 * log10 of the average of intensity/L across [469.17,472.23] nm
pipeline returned 0.07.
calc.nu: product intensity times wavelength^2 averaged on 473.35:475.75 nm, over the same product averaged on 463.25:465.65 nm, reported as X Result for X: 1.09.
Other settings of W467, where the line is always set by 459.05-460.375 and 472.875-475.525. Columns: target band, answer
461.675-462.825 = -0.20 nm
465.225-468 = -0.15 nm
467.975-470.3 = 0.03 nm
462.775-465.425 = -0.20 nm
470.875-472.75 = 0.02 nm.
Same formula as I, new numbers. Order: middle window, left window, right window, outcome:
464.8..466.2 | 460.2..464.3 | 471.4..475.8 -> 0.02 mag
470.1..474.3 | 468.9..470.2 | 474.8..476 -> 0.03 mag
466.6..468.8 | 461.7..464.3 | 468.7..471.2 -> -0.06 mag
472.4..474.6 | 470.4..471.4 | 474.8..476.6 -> 0.02 mag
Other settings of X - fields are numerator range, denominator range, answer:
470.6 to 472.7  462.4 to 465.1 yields 1.01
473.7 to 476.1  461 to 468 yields 1.08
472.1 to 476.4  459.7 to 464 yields 1.05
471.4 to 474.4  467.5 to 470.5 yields 1.04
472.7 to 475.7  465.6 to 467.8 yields 1.07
